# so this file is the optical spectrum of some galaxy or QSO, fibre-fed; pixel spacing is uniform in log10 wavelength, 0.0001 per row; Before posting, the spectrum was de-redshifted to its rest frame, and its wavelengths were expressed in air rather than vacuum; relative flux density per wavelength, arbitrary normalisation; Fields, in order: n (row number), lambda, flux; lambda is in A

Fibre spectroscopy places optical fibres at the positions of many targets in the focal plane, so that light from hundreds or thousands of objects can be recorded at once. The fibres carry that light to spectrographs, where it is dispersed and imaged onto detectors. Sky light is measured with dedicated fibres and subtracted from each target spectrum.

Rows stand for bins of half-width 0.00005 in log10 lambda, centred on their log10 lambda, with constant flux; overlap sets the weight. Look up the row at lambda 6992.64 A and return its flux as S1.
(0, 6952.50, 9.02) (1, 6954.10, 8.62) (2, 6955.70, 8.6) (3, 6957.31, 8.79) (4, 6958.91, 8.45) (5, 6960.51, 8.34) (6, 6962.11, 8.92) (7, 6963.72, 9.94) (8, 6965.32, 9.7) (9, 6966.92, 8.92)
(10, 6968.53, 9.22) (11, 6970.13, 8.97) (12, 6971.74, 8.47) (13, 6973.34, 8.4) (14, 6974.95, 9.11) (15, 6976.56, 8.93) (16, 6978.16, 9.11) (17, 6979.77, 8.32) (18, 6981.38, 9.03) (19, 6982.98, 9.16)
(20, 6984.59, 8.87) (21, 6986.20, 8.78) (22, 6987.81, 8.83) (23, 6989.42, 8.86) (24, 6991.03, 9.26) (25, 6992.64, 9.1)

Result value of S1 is 9.1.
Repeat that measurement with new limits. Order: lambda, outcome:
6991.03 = 9.26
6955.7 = 8.6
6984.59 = 8.87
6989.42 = 8.86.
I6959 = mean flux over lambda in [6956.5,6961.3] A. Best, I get 8.52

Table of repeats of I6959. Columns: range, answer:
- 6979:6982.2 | 8.7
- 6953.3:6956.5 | 8.62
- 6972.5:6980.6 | 8.77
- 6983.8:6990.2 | 8.83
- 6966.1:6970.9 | 9.05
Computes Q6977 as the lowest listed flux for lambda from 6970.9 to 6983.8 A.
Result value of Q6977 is 8.32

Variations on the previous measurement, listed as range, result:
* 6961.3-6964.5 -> 8.92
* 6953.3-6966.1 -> 8.34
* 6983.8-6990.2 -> 8.78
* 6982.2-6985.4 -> 8.87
